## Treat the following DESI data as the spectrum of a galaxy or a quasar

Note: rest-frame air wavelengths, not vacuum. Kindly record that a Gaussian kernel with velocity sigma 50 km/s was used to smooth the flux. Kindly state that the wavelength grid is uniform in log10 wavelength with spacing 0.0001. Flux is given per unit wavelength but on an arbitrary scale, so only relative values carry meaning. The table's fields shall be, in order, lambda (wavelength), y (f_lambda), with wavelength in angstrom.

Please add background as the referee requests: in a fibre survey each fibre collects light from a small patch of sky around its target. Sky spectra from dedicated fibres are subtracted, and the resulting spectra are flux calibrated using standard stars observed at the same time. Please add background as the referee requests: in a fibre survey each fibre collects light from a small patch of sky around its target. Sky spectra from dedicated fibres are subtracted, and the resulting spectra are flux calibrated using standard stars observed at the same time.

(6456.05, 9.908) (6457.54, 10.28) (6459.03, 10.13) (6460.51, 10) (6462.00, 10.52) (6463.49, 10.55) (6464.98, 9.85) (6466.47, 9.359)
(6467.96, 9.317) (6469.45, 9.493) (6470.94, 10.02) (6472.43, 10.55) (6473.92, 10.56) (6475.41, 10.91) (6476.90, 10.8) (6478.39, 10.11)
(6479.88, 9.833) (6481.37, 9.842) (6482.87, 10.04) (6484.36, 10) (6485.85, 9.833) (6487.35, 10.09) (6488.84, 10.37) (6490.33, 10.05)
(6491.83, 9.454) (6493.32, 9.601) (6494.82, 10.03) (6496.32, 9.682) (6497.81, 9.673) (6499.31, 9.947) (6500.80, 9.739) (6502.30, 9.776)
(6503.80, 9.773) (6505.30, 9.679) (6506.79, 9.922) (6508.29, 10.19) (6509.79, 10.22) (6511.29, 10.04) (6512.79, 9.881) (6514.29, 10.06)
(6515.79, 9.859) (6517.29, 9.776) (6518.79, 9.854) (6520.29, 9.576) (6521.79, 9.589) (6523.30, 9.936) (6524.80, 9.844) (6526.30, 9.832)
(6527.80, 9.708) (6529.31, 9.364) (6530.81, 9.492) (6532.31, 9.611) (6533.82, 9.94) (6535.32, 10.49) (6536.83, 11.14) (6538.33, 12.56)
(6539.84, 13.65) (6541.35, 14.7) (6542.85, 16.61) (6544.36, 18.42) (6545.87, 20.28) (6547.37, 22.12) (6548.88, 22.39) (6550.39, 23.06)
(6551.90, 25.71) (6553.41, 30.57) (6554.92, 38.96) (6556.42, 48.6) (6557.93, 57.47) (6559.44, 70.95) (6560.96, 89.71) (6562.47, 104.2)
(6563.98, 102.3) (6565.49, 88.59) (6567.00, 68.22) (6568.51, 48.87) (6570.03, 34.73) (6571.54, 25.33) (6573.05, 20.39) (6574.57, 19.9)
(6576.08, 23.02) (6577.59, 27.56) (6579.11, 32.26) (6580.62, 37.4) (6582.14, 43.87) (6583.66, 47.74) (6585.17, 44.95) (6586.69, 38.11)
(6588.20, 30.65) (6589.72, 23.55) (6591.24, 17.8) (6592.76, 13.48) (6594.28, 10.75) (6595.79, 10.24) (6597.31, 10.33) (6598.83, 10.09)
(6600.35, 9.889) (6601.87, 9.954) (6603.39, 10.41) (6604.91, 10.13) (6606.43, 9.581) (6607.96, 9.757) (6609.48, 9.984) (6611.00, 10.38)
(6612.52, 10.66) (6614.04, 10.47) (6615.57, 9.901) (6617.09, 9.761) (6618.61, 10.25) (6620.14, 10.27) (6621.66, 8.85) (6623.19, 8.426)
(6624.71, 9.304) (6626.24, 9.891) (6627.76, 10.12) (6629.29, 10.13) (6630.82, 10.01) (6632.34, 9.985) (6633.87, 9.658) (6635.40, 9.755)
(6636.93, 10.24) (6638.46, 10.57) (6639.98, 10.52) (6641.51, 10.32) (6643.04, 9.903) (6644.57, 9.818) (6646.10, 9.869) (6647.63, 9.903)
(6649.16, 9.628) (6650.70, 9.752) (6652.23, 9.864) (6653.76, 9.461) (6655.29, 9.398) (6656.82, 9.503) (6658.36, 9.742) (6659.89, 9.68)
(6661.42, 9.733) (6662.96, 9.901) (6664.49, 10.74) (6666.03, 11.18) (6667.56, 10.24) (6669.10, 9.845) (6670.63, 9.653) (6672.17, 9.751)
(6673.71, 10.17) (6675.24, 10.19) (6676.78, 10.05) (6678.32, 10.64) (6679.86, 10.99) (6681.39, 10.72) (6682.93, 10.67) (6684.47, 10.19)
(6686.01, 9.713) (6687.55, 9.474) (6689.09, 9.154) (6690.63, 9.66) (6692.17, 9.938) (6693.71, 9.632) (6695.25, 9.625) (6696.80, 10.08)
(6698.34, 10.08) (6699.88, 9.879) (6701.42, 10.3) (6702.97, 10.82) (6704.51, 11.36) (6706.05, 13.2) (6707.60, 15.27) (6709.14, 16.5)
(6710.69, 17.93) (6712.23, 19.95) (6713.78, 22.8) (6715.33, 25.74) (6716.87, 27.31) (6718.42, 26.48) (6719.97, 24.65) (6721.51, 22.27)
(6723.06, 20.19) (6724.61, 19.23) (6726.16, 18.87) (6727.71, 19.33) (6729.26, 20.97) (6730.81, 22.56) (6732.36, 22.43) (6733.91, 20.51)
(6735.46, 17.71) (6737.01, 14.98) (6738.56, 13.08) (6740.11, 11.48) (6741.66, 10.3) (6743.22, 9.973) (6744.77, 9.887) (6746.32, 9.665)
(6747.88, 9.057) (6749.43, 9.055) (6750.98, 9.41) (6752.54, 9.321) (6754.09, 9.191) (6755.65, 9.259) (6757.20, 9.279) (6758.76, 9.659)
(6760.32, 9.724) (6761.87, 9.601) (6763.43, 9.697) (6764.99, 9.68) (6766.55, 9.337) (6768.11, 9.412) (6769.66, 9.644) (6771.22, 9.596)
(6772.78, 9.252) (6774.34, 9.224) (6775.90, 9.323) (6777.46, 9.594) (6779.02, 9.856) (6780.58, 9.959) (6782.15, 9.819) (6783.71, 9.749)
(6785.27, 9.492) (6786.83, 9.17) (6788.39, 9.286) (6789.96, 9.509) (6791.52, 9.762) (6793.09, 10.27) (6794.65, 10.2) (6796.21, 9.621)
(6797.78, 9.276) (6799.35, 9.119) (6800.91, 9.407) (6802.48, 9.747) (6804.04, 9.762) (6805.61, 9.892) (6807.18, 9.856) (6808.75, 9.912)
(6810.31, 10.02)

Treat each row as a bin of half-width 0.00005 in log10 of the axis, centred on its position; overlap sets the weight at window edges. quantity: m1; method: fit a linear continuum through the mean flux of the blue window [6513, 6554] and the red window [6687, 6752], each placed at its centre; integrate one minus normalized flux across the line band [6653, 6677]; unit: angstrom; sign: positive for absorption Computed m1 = 7.93 angstrom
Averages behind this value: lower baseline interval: 13.9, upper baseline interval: 15.3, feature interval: 9.95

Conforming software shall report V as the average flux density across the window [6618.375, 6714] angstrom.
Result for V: 10.6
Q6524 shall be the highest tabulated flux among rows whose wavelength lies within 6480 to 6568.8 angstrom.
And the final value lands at 104.2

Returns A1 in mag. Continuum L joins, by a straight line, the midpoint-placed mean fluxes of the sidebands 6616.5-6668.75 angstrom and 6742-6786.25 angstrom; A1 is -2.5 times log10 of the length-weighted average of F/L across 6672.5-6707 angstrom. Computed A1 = -0.06 mag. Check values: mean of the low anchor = 9.89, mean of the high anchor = 9.53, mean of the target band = 10.3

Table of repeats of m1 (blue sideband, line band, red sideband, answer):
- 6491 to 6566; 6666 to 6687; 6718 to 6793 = 7.5 angstrom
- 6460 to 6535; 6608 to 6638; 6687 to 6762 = 6.1 angstrom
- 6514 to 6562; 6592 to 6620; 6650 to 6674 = 9.2 angstrom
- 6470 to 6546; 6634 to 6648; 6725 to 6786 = 1.5 angstrom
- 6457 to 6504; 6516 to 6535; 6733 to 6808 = 0.6 angstrom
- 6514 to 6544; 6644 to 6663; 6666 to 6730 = 5.2 angstrom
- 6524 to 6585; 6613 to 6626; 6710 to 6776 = 8.3 angstrom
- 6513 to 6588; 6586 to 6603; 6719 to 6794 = 6.4 angstrom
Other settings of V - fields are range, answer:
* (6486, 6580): 23.5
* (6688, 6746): 16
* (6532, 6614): 29.4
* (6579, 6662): 14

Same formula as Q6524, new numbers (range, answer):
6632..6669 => 11.18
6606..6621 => 10.66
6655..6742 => 27.31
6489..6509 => 10.19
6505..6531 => 10.22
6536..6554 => 30.57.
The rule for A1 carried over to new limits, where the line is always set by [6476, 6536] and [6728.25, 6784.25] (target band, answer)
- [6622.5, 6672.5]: 0.09 mag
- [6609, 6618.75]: 0.04 mag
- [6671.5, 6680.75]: 0.07 mag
